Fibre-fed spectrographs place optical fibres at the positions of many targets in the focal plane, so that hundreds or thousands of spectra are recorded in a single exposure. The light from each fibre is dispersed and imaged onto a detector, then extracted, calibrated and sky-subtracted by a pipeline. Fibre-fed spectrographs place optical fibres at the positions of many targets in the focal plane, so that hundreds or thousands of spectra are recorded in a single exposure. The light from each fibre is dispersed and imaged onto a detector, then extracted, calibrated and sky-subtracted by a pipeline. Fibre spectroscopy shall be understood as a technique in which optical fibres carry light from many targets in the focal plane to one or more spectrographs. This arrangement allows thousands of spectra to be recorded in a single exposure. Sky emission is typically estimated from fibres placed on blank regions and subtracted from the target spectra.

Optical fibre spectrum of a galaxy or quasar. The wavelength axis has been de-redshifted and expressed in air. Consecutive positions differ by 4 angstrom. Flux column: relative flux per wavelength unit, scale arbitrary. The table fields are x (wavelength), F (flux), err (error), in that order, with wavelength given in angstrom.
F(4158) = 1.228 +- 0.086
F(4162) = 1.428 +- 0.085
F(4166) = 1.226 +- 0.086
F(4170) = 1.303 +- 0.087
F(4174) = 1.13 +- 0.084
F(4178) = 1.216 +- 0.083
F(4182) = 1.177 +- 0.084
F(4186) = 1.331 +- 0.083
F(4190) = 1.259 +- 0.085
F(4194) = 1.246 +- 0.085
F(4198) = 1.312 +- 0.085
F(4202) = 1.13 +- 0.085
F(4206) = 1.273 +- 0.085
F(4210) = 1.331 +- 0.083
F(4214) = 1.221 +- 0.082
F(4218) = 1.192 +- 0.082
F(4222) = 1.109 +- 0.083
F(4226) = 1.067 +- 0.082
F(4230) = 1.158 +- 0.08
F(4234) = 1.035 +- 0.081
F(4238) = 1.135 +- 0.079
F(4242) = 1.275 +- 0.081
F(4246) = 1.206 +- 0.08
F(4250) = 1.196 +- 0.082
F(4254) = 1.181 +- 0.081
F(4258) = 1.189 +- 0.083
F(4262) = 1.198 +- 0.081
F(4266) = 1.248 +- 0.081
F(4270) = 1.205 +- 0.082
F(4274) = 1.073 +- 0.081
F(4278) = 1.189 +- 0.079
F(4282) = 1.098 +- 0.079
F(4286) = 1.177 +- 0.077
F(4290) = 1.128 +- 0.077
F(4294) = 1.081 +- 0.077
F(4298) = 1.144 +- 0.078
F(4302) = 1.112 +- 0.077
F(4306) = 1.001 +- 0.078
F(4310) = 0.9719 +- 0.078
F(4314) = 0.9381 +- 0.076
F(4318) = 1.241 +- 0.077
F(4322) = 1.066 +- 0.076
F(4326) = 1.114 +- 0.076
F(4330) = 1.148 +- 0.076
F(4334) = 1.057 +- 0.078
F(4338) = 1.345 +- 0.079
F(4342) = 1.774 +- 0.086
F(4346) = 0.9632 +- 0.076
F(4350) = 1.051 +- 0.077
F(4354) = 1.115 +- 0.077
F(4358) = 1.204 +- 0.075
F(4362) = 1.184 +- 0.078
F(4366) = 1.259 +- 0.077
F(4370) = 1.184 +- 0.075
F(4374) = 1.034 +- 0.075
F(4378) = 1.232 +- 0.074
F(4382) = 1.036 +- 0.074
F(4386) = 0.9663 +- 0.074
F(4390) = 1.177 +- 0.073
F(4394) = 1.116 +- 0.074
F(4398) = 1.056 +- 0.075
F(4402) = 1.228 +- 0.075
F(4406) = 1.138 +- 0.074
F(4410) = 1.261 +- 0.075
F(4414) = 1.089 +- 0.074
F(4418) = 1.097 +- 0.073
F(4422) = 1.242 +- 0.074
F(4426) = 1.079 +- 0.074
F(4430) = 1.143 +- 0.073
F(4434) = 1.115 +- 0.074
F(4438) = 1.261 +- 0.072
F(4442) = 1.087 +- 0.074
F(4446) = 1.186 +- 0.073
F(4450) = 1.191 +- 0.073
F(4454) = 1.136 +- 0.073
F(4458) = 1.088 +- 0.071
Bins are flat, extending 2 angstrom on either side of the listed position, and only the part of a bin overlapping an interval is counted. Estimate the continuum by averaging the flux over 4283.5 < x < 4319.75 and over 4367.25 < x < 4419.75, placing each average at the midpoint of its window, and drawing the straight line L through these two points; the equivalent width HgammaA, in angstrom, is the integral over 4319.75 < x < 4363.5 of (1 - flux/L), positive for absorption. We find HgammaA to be -3.2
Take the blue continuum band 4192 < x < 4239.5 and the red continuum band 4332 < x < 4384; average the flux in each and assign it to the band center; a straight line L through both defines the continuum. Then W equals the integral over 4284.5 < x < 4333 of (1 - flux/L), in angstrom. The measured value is 3.9 angstrom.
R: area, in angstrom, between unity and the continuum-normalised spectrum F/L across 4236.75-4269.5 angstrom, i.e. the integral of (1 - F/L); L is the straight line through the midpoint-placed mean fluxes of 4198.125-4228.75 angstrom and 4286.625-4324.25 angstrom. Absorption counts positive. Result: -1.7 angstrom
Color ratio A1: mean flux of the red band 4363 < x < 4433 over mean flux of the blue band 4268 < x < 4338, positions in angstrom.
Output 1.0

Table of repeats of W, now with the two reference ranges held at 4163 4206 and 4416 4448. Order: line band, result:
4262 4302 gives 1.83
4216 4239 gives 2.05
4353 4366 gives -0.10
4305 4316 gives 2.09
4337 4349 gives -1.55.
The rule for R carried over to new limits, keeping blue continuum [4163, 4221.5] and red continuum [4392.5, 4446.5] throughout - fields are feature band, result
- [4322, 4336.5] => 0.9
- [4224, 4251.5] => 1.5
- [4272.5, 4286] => 0.8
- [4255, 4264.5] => 0.1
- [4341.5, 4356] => 0.1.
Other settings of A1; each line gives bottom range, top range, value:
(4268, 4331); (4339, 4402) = 1.05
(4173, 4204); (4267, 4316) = 0.89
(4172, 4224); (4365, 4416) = 0.93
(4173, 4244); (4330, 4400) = 0.97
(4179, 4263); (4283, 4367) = 0.95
